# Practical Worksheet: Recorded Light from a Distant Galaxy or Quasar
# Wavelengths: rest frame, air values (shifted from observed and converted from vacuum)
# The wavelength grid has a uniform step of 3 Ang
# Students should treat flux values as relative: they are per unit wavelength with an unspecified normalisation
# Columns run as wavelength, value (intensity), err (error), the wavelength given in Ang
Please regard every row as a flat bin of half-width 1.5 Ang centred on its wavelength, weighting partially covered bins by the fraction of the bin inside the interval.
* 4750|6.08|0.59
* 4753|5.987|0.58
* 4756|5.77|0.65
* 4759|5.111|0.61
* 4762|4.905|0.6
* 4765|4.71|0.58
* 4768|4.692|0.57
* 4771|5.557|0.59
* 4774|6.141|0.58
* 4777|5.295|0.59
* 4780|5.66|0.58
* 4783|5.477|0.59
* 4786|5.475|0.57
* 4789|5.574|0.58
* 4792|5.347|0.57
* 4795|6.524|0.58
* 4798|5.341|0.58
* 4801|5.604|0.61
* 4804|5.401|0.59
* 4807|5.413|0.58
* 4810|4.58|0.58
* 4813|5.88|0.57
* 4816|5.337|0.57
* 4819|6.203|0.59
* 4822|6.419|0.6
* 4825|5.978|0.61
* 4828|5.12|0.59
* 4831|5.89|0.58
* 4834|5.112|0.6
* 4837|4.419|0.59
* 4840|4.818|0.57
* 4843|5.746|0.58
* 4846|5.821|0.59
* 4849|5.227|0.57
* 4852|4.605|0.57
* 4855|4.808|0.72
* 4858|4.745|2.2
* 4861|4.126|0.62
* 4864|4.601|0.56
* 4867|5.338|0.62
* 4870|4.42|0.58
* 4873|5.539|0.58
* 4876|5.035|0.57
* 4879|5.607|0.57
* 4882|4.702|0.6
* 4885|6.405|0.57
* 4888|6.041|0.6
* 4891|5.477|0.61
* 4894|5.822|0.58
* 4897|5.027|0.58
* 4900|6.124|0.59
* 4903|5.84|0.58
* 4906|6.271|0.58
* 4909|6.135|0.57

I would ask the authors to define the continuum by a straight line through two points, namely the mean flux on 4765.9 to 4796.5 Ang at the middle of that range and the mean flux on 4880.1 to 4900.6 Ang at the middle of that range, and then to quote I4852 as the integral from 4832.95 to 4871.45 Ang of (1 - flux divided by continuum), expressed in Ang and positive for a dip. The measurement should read 4.83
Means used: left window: 5.56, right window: 5.64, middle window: 4.9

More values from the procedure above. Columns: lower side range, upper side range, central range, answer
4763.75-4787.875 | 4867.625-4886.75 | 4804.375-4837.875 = -1.0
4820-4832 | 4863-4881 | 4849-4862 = 1.7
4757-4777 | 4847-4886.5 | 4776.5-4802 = -2.1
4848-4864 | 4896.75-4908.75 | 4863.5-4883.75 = 0.3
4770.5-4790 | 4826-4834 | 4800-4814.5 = 0.4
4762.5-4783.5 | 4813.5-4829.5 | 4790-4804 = -0.2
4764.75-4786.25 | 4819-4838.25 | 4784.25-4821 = -0.6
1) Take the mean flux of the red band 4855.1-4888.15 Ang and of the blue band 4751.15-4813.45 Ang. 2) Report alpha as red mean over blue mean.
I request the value 0.9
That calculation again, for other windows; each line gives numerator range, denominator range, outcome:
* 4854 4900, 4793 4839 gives 0.94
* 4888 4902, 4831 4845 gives 1.10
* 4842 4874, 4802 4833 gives 0.89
